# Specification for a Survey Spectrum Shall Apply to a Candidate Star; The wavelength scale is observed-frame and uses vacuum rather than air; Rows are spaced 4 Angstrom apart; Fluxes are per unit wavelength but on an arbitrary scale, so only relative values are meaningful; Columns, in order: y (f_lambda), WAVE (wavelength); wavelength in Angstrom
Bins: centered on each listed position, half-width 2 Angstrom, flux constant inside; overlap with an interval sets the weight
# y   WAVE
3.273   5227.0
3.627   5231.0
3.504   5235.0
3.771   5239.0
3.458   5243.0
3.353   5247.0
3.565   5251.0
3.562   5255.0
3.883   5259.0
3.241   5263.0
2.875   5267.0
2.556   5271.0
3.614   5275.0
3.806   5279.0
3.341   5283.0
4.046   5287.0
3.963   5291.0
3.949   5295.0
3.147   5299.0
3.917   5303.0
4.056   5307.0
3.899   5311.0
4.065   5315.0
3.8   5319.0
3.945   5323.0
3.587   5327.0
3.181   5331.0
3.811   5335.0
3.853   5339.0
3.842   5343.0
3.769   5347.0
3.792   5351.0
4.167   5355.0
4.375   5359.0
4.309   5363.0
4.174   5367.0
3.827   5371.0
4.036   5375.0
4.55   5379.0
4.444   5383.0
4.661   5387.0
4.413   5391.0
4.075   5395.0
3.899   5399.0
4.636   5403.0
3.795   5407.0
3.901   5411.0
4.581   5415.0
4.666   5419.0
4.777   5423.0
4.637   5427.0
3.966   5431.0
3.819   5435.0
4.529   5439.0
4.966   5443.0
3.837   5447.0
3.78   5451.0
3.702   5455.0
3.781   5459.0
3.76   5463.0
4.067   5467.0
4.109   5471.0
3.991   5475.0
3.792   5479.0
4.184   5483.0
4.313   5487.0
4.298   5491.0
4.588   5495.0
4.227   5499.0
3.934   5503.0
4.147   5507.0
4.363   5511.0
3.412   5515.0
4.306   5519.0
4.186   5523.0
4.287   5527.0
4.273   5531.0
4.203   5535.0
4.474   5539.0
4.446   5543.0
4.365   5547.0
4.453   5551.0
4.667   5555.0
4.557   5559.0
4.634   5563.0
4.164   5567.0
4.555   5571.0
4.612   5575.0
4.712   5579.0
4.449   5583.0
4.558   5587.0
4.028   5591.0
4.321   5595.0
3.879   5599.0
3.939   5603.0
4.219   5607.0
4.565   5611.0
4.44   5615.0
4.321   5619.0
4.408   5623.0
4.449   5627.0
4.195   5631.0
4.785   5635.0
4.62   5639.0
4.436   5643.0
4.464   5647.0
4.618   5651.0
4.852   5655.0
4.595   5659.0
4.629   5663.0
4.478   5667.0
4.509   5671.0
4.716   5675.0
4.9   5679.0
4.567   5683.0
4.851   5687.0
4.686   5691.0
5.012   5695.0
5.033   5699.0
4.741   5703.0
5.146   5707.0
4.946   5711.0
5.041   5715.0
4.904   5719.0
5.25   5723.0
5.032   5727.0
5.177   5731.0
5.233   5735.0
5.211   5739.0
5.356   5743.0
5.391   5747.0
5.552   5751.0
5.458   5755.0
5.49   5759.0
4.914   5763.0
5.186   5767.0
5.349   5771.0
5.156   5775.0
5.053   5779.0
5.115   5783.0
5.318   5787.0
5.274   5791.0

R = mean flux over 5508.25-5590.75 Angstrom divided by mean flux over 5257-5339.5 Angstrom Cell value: 1.20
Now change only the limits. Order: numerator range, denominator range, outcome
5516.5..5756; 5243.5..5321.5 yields 1.29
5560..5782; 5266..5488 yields 1.19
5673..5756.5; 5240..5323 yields 1.40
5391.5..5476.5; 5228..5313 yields 1.16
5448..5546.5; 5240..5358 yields 1.12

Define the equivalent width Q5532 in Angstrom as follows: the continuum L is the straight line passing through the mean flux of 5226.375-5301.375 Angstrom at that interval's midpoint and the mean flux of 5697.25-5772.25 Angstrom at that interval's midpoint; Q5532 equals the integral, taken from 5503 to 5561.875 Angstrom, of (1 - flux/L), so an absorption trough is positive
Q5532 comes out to 2.3 Angstrom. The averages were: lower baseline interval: 3.51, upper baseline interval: 5.18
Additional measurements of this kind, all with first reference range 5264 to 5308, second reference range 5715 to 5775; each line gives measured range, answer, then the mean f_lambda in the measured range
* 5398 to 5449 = -3.26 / 4.32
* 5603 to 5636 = 2.74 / 4.38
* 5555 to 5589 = 0.48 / 4.54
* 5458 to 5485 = 1.74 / 3.96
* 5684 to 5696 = 0.54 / 4.81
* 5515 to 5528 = 0.86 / 4.13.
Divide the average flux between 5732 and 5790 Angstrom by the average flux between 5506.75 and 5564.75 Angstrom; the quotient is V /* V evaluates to 1.22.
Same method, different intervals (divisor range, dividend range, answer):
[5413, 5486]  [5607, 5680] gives 1.09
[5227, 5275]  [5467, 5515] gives 1.22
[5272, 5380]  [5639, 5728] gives 1.24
